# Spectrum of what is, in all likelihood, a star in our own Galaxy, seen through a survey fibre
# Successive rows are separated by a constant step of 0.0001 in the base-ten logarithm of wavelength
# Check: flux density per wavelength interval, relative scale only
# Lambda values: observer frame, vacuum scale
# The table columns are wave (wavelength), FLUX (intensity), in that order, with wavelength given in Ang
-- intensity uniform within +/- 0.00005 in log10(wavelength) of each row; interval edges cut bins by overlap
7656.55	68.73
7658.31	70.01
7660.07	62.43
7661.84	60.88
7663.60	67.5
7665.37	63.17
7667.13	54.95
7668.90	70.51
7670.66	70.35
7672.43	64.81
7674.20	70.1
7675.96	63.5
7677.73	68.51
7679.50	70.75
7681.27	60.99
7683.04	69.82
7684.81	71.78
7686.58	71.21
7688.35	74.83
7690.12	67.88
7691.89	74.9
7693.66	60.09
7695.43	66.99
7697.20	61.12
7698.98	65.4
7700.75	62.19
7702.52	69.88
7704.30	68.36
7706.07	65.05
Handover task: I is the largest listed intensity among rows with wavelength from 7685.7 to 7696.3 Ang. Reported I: 74.9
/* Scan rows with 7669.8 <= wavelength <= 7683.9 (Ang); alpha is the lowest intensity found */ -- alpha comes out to 60.99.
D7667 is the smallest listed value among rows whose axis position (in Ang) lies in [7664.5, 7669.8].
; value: 54.95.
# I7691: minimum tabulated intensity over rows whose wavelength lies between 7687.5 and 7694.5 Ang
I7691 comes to 60.09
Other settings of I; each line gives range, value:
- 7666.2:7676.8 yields 70.51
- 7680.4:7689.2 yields 74.83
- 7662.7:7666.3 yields 67.5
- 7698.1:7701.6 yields 65.4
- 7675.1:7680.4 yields 70.75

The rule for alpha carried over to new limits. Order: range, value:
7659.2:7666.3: 60.88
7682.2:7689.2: 69.82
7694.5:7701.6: 61.12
